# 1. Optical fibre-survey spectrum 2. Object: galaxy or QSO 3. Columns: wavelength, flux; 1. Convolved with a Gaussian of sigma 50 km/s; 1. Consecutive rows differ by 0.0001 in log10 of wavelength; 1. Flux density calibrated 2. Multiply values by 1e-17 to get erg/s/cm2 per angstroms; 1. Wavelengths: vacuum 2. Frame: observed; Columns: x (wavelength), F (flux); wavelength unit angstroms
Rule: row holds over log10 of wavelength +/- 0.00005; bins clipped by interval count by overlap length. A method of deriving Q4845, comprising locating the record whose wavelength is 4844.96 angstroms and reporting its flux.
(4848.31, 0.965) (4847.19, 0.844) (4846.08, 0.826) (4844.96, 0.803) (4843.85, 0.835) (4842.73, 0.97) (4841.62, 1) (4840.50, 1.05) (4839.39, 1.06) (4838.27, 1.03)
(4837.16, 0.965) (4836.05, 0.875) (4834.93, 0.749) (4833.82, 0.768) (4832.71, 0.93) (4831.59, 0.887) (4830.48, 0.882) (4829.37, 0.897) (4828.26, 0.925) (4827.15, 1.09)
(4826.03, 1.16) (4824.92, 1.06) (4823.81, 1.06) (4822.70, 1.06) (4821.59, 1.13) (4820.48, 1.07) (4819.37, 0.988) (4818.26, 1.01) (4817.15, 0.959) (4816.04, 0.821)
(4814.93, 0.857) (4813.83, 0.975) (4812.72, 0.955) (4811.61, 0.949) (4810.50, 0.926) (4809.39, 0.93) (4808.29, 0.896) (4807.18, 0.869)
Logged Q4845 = 0.803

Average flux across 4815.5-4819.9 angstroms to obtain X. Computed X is 0.944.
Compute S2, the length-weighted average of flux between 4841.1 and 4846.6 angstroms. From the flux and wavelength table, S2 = 0.887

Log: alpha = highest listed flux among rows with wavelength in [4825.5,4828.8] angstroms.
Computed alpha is 1.16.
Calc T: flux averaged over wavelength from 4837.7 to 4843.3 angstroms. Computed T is 1.02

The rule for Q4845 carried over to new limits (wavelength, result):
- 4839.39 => 1.06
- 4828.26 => 0.925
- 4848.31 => 0.965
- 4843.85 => 0.835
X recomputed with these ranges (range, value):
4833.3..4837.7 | 0.839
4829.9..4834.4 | 0.867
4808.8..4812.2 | 0.935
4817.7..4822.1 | 1.05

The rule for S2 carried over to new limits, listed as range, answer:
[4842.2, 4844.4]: 0.9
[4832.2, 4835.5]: 0.814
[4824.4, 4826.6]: 1.11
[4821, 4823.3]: 1.09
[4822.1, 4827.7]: 1.09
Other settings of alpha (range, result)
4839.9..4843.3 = 1.05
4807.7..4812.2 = 0.949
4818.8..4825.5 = 1.13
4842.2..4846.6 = 0.97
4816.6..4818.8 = 1.01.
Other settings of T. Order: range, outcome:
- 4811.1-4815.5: 0.934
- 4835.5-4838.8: 0.958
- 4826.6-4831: 0.95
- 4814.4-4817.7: 0.878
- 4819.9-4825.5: 1.08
